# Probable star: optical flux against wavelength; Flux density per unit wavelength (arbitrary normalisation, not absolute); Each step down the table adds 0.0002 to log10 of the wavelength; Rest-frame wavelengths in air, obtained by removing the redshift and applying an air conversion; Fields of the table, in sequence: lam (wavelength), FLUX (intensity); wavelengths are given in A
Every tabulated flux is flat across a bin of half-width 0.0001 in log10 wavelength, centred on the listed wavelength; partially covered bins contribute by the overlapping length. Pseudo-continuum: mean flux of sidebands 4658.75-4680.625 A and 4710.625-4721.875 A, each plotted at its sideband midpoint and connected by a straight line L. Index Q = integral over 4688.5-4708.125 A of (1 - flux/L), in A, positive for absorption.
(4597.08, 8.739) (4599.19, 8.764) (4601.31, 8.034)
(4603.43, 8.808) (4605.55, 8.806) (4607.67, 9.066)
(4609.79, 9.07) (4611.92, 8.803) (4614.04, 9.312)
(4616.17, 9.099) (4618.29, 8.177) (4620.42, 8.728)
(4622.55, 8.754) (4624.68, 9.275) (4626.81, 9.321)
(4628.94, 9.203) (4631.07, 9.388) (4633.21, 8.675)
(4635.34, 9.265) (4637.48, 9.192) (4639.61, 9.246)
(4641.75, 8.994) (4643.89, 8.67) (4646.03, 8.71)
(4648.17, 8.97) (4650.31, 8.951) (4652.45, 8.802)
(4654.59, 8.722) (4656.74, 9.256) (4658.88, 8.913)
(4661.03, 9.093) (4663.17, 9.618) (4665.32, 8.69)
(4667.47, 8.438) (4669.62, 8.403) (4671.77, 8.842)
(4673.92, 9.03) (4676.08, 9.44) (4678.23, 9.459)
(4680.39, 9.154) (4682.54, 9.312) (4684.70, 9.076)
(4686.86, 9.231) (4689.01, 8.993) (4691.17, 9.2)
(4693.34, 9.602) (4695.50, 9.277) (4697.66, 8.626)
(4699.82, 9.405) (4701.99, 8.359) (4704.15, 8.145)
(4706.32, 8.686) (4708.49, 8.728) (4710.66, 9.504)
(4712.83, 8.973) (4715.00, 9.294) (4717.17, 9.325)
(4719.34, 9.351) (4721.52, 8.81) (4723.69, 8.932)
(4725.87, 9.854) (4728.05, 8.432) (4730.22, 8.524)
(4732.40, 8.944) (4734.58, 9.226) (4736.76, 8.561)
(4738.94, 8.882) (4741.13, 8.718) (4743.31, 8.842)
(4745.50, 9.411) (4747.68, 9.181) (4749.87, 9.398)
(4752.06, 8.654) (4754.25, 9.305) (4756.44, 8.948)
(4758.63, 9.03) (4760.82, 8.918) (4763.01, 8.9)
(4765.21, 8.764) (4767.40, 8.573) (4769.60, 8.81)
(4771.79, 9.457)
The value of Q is 0.5 A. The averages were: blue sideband 9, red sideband 9.21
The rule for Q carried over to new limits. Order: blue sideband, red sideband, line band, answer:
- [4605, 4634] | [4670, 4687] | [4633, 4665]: 0.2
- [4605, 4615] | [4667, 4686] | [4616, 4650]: 0.2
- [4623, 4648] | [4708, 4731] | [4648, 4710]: 0.6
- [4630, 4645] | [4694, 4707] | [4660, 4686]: -0.4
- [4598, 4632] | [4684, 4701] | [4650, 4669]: 0.3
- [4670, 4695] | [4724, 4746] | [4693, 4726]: 0.1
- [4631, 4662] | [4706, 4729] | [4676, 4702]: -0.4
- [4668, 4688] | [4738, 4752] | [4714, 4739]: 0.1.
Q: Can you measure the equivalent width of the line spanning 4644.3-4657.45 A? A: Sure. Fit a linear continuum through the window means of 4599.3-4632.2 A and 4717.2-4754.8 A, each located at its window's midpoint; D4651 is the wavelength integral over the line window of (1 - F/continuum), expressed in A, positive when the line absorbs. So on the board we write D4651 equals 0.09 A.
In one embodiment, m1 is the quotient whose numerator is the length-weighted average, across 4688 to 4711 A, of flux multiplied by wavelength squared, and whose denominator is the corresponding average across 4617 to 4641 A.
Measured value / 1.0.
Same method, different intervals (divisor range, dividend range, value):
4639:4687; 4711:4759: 1.04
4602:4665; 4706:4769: 1.05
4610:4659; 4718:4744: 1.04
